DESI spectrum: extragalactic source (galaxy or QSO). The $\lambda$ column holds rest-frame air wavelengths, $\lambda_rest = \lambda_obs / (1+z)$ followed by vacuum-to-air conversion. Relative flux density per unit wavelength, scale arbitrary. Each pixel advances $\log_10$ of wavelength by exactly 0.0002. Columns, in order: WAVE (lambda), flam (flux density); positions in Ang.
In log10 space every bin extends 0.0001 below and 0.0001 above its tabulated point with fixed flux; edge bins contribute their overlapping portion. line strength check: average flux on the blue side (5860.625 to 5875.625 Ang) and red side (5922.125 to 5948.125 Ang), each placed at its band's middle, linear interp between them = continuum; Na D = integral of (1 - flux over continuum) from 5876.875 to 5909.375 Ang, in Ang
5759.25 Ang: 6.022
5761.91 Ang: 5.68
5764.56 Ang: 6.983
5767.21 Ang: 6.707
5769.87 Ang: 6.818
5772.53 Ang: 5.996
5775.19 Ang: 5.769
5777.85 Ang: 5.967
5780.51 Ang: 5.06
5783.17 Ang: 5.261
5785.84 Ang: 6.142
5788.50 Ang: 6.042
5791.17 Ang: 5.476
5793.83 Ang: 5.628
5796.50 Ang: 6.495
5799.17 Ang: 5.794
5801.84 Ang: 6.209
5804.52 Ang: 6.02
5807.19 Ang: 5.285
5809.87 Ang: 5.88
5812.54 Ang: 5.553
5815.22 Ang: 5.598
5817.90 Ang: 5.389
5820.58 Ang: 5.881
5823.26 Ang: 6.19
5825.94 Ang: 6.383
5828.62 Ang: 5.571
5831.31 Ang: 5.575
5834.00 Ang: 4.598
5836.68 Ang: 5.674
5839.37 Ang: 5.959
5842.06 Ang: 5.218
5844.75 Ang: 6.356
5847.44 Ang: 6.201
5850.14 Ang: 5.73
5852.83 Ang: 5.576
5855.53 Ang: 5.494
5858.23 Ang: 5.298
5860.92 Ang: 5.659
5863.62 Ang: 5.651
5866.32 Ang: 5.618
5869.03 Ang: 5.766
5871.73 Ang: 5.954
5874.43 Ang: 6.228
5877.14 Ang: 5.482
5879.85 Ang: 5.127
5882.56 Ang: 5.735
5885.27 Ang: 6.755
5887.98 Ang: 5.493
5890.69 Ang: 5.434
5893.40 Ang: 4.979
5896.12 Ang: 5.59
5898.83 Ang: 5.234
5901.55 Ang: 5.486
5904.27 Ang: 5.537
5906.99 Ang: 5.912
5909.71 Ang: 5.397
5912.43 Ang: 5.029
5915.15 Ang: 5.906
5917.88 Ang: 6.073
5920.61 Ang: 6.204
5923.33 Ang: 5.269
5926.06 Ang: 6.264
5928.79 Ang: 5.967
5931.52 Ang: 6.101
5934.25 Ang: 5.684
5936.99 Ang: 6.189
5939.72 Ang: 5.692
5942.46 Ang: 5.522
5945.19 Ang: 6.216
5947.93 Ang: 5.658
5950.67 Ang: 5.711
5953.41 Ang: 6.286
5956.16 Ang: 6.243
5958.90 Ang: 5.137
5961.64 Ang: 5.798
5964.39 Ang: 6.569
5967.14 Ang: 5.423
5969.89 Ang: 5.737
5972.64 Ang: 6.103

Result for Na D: 1.5 Ang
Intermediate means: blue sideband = 5.82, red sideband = 5.87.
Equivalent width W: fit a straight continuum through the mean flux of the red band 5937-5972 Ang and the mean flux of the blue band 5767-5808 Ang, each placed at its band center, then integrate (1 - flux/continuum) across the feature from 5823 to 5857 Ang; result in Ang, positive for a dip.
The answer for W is 1.0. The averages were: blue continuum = 5.9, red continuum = 5.85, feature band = 5.72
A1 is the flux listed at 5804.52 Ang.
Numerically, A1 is 6.02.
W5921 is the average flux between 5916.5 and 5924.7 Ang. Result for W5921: 5.85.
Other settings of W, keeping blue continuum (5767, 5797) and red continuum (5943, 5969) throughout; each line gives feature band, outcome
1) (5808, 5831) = 0.4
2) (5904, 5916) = 0.7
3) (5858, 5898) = 1.6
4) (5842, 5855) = 0.1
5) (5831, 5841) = 0.8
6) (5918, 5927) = -0.1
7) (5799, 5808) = 0.1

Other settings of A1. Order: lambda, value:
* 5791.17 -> 5.476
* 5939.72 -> 5.692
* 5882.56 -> 5.735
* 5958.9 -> 5.137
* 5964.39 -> 6.569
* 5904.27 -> 5.537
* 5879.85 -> 5.127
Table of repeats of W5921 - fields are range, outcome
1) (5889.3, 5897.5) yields 5.34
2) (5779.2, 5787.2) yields 5.49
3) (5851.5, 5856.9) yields 5.53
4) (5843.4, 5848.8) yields 6.27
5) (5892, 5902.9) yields 5.32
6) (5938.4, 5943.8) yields 5.6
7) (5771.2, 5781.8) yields 5.7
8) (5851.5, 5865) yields 5.54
